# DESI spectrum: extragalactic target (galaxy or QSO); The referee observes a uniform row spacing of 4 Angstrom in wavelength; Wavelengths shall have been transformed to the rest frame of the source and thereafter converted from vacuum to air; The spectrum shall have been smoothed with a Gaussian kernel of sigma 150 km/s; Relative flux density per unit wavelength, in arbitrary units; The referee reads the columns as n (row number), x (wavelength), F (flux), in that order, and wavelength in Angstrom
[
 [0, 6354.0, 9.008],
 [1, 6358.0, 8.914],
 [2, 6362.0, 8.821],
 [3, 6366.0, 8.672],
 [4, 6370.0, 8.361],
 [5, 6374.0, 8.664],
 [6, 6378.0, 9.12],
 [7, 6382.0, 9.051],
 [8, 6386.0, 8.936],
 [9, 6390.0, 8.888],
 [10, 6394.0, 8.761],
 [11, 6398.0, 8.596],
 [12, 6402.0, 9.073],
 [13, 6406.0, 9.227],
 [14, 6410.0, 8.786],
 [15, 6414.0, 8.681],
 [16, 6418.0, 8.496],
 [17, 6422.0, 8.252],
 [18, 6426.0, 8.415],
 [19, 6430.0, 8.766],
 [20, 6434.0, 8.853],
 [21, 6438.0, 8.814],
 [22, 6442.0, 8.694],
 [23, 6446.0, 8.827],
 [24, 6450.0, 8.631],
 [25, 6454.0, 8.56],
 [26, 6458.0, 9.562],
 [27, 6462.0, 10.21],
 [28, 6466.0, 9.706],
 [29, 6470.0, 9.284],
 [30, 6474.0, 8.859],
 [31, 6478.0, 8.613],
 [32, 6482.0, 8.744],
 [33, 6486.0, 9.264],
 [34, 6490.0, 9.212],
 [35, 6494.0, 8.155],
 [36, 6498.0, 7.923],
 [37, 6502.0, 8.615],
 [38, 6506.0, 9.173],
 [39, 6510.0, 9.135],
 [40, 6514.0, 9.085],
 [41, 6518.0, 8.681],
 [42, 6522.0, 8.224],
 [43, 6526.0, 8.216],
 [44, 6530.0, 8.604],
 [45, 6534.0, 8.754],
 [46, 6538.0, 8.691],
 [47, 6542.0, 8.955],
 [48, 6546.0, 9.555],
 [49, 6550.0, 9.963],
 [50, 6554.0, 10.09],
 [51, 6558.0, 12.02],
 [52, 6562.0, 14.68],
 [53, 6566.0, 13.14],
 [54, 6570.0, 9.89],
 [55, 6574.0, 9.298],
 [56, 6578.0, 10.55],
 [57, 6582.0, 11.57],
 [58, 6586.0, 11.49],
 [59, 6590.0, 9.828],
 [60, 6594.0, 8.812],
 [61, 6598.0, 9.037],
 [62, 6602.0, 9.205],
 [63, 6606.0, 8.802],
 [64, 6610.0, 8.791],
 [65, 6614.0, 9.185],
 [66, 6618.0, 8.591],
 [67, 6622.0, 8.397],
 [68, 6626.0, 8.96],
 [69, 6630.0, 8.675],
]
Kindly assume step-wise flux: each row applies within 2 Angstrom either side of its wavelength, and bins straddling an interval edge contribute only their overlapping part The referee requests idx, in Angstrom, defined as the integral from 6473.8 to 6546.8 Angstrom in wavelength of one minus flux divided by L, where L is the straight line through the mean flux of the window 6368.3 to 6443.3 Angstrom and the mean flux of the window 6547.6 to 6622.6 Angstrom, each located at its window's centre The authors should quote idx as 6.5 Angstrom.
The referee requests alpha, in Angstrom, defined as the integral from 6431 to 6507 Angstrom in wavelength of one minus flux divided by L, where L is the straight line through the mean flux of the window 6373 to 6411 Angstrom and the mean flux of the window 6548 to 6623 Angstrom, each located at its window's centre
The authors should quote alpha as 4.0 Angstrom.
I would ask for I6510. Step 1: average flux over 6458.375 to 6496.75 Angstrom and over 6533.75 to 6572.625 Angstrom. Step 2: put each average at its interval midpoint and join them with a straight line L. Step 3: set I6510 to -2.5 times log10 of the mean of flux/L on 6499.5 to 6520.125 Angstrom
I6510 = 0.10 mag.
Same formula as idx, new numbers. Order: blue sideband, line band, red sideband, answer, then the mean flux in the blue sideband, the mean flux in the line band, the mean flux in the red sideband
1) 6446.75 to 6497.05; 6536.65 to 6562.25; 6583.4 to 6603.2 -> -2.2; 9.04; 10.3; 9.75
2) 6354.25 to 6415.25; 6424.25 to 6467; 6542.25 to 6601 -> 2.0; 8.84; 8.99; 10.6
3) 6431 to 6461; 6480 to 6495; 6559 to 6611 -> 0.8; 8.89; 8.89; 10.5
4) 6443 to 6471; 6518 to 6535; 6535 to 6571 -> 3.1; 9.23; 8.46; 10.7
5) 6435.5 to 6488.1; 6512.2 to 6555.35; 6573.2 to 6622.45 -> 1.6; 9.06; 8.97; 9.54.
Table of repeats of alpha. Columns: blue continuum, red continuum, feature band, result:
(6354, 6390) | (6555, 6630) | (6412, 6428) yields 1.1 Angstrom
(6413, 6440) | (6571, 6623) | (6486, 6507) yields 0.8 Angstrom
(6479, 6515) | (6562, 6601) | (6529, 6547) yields 1.4 Angstrom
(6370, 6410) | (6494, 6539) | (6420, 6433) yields 0.5 Angstrom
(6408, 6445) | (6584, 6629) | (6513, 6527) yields 0.6 Angstrom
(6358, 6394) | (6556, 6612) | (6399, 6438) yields 1.8 Angstrom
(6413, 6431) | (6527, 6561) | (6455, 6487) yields -1.0 Angstrom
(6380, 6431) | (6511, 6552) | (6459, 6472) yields -1.3 Angstrom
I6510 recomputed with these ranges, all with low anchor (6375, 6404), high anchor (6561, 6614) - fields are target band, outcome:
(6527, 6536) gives 0.15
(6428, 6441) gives 0.05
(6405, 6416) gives 0.02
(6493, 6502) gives 0.18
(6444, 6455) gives 0.08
